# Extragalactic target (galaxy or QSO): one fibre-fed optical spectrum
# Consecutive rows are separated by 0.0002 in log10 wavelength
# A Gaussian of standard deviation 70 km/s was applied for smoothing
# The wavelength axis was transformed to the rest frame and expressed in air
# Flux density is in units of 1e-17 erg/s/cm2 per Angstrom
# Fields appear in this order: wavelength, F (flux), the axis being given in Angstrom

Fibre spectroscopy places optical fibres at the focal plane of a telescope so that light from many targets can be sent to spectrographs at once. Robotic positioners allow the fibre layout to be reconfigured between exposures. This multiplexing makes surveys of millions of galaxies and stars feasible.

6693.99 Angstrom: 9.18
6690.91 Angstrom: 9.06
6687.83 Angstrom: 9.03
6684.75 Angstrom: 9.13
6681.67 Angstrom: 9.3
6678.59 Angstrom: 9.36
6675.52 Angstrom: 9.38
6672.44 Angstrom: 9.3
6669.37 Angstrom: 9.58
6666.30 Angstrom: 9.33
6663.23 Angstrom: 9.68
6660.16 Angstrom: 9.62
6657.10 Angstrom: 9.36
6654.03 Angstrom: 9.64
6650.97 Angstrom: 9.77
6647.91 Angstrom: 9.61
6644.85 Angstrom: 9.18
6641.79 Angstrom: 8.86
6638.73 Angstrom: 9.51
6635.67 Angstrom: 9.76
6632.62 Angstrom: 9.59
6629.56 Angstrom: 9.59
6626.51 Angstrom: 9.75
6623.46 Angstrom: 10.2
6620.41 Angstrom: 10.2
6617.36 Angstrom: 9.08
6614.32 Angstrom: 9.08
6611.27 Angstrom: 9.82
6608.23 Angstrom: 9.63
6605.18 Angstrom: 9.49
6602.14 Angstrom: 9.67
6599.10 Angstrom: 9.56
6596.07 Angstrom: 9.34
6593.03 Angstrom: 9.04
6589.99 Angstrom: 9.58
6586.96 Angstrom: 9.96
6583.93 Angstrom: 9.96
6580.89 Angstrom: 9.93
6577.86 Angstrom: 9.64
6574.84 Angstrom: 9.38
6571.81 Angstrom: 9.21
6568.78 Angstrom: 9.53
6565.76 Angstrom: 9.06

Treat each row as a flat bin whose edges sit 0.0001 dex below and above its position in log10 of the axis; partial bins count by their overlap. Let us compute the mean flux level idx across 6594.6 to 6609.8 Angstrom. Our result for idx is 9.54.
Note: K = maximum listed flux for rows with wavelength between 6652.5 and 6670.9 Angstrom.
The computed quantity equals 9.68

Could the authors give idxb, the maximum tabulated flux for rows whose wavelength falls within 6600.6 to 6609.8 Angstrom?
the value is 9.67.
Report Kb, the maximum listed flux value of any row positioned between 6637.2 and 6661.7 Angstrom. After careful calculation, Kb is 9.77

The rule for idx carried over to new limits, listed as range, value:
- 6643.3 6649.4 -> 9.39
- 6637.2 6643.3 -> 9.18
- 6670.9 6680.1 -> 9.35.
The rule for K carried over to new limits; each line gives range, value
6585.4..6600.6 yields 9.96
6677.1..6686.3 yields 9.36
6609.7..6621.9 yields 10.2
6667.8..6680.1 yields 9.58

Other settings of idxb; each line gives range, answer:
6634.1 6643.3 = 9.76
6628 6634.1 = 9.59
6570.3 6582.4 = 9.93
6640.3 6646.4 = 9.18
